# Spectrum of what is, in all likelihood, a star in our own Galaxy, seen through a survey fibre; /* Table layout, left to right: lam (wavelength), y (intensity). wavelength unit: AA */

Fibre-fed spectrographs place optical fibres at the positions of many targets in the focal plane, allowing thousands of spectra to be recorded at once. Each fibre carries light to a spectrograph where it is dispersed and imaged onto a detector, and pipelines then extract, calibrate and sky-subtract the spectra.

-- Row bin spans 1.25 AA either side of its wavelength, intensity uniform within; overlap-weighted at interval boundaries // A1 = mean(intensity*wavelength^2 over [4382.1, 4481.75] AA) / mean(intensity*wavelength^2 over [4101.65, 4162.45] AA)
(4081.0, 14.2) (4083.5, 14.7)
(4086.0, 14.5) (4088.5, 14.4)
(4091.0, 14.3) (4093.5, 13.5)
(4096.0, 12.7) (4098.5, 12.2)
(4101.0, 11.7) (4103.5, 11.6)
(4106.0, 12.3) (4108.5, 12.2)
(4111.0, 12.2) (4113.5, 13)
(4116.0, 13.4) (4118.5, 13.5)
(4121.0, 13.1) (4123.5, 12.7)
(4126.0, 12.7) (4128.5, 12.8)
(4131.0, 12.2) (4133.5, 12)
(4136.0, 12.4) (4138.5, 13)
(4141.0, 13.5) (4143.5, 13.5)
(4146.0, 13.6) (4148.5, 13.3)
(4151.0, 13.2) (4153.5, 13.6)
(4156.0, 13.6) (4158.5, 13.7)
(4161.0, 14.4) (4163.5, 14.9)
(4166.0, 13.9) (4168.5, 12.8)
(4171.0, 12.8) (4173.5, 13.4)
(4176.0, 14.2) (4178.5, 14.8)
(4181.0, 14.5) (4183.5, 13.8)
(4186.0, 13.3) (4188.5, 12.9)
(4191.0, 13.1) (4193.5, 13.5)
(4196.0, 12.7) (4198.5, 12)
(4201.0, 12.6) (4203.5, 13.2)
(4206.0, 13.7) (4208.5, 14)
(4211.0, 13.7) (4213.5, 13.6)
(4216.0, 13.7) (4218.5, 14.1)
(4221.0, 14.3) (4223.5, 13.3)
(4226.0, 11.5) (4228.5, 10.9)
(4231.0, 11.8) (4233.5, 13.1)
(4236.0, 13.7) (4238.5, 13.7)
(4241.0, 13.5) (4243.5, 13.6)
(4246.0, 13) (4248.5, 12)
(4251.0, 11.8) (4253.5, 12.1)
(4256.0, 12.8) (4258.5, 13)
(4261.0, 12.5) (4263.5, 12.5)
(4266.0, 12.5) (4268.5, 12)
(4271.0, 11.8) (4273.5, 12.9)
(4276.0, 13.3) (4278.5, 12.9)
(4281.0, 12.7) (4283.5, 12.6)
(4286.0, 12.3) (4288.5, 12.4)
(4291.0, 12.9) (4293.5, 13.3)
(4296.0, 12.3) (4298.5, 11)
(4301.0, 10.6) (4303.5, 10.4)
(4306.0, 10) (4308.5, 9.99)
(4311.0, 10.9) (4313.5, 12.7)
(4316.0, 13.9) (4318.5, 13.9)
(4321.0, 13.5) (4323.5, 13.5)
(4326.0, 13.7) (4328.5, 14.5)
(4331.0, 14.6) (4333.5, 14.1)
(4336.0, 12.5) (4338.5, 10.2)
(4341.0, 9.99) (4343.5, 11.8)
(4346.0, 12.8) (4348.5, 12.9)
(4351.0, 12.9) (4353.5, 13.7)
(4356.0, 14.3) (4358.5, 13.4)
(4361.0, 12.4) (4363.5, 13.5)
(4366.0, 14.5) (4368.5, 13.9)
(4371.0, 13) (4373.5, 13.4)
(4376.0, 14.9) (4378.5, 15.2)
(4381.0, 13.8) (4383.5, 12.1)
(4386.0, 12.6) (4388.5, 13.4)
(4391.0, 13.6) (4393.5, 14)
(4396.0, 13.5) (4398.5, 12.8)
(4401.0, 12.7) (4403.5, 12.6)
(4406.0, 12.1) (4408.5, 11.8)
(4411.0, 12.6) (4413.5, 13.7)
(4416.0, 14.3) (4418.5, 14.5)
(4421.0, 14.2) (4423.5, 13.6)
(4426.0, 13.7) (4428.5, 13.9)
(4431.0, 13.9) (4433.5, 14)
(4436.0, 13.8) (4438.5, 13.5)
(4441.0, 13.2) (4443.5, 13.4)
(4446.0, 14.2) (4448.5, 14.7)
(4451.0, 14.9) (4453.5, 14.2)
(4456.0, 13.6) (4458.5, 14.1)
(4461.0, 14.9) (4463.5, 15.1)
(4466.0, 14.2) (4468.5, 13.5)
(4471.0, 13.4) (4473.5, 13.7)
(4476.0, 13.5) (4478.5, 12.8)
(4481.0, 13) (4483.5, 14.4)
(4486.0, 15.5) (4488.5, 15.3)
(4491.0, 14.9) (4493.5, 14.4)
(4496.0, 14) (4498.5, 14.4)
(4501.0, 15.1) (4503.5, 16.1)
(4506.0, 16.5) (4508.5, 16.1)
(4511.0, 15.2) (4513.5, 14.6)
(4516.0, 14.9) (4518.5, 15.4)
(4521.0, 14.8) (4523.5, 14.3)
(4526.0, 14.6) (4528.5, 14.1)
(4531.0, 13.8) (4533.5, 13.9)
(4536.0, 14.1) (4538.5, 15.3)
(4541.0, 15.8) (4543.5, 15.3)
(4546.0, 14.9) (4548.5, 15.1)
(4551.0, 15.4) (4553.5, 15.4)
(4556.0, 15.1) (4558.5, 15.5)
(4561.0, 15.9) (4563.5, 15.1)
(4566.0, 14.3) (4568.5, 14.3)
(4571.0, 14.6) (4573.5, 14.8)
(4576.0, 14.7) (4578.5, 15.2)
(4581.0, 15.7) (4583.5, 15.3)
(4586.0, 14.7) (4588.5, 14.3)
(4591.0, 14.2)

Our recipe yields 1.20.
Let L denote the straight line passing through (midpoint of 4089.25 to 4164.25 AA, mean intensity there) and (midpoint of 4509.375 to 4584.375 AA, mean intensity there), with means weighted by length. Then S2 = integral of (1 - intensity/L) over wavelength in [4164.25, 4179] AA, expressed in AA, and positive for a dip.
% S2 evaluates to -0.5 AA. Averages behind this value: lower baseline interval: 13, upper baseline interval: 14.9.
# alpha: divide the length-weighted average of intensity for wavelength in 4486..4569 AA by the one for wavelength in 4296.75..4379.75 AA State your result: 1.17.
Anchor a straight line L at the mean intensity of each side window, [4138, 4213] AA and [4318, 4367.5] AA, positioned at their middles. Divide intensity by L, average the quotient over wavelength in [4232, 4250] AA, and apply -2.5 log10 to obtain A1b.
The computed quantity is 0.01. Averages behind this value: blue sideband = 13.5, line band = 13.2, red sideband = 13.1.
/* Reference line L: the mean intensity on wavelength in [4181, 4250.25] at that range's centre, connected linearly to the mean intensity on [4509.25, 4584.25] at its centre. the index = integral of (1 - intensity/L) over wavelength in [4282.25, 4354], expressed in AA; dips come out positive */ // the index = 6.8 AA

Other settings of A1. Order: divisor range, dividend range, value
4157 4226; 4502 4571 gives 1.30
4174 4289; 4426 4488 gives 1.19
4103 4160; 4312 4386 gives 1.14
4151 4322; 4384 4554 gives 1.23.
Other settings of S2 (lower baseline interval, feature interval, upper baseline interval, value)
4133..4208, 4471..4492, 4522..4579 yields 0.72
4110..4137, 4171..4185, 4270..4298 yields -1.44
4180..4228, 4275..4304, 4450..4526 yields 3.00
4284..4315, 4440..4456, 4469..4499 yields -0.55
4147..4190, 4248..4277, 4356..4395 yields 2.60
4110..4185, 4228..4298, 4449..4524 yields 5.72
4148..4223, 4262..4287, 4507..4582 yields 2.45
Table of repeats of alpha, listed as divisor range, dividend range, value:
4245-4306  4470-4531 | 1.19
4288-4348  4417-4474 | 1.14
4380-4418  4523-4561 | 1.14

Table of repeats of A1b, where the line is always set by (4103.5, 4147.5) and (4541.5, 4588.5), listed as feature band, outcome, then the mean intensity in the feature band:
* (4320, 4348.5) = 0.084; 12.8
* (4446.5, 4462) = 0.008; 14.4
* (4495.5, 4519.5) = -0.036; 15.3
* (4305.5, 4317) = 0.190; 11.5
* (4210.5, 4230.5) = 0.018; 13.1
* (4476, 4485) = 0.089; 13.5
